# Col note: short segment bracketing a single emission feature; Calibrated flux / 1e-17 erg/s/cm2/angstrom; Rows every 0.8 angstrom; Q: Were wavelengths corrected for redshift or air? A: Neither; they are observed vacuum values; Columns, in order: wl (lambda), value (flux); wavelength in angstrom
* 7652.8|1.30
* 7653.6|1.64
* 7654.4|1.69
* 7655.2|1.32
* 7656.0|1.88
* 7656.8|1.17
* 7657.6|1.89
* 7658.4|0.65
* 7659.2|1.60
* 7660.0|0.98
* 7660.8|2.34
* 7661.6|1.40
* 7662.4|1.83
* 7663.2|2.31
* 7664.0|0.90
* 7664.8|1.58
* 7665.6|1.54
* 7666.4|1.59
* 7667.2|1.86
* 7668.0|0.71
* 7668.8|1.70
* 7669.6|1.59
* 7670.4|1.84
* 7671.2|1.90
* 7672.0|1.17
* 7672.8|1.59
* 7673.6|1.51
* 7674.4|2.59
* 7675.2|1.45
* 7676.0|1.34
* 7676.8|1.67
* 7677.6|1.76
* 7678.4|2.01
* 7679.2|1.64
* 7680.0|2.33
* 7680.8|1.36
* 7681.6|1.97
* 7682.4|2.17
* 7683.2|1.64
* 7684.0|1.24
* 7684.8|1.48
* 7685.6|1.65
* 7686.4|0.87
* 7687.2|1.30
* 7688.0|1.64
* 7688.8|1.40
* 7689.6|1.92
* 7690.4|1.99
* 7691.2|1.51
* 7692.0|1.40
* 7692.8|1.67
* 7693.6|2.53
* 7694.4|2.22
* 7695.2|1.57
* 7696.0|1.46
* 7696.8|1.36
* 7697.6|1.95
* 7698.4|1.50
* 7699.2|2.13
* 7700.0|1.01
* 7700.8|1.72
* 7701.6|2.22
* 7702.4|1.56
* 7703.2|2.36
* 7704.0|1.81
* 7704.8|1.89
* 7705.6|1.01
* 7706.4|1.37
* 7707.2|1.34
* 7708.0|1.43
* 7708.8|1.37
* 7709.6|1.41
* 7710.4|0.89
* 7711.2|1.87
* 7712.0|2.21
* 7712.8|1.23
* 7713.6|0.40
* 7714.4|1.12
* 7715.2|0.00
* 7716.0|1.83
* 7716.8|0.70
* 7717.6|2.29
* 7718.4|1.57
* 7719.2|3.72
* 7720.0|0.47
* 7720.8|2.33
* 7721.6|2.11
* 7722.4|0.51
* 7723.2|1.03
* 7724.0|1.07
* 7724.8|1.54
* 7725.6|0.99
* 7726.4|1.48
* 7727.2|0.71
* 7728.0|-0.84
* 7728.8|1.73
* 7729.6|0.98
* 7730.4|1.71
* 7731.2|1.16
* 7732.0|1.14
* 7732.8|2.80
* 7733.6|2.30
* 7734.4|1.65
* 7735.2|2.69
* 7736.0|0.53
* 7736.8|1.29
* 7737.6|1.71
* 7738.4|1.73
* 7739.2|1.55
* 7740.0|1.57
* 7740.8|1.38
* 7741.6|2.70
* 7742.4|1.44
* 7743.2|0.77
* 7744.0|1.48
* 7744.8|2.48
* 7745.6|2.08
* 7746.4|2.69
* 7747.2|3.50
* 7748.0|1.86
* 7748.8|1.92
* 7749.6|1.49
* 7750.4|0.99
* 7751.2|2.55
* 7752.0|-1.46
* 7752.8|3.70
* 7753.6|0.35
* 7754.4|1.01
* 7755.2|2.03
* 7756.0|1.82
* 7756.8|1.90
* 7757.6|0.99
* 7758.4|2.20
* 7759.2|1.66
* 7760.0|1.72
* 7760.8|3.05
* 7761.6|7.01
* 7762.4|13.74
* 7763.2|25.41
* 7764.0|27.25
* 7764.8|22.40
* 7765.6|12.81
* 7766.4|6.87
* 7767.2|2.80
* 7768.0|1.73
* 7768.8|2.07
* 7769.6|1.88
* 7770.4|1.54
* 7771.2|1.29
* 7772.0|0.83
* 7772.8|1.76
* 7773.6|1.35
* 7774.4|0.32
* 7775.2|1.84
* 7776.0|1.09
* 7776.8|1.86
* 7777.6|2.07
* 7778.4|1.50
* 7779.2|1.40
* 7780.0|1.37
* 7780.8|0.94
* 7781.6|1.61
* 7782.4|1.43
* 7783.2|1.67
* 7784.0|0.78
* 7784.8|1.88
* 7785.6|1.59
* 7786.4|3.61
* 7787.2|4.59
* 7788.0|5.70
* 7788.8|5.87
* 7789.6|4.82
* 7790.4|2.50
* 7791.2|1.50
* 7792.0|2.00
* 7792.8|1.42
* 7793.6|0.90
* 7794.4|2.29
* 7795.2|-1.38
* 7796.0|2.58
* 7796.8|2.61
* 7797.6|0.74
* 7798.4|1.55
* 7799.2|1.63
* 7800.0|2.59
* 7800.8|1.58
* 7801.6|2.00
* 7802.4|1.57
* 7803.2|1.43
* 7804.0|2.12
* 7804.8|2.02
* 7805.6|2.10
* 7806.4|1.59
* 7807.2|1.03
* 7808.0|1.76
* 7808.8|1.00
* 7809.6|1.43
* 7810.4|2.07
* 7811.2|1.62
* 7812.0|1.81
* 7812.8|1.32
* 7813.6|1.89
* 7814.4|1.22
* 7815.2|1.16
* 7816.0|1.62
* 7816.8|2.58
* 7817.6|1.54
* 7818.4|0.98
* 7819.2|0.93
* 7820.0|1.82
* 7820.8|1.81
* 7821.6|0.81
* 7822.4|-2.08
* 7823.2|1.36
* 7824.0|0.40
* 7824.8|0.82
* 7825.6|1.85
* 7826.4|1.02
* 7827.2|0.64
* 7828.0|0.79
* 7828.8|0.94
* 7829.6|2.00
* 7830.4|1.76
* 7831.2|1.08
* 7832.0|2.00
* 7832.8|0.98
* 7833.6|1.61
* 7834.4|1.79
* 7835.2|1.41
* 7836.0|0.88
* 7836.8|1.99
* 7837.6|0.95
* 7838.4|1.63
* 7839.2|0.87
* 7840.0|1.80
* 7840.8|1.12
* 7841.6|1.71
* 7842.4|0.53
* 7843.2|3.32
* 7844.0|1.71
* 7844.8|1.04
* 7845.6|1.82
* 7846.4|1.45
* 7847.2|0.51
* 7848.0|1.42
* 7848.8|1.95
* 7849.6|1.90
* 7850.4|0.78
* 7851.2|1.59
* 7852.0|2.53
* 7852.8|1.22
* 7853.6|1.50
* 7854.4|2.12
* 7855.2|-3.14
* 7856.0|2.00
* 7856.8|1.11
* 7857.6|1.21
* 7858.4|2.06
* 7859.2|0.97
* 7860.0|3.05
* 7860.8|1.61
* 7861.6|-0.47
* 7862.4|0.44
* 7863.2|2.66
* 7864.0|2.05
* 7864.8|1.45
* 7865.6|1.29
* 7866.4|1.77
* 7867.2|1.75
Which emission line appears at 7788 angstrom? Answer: [N II]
